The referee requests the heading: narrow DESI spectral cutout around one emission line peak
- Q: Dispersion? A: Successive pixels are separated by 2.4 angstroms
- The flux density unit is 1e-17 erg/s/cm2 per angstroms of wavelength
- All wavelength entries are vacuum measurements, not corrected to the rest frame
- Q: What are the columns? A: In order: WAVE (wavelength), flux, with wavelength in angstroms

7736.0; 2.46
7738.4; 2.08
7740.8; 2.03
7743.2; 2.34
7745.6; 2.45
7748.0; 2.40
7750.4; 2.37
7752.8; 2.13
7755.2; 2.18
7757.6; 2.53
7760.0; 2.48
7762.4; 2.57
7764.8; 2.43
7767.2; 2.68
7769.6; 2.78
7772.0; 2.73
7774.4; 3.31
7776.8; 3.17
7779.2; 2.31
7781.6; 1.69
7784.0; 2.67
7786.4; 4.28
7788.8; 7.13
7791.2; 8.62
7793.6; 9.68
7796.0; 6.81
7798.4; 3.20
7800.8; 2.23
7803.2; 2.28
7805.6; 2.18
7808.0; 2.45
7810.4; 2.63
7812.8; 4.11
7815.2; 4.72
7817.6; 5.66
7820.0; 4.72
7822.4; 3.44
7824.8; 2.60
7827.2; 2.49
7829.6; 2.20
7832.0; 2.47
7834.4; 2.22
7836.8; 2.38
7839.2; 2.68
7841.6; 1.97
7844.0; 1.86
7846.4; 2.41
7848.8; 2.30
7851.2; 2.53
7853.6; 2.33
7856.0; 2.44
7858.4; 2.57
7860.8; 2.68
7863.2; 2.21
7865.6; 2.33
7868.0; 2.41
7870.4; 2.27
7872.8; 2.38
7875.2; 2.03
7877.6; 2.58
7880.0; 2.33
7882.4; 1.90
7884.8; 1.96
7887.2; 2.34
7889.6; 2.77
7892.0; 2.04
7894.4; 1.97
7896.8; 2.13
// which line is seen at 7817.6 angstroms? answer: [N II]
